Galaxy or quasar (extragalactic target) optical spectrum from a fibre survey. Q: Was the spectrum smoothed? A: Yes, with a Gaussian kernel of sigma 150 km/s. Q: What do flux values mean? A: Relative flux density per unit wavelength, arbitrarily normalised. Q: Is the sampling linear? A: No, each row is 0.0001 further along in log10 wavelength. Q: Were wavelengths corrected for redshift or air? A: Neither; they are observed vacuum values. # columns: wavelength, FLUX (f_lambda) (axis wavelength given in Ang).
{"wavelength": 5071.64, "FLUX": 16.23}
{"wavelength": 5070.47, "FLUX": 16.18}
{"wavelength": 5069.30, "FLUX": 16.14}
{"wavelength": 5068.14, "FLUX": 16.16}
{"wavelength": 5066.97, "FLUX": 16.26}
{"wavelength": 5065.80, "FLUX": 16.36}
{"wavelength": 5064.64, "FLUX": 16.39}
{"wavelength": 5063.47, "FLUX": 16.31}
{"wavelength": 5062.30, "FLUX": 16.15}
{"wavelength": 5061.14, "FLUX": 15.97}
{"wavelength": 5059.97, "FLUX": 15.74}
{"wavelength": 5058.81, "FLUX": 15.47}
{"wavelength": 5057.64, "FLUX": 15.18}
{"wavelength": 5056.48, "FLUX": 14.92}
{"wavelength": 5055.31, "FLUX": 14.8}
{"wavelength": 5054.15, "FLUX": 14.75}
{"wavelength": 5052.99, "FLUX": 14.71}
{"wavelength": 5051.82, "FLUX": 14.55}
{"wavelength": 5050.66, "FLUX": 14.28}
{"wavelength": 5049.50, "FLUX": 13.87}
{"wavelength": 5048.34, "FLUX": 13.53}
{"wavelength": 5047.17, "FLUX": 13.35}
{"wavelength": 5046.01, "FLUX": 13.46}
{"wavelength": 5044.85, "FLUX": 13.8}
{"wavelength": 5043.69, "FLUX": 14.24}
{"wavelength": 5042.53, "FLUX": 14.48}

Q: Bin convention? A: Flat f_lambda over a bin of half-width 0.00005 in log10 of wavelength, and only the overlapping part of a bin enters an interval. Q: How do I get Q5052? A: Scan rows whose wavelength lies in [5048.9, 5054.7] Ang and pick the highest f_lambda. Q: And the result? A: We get 14.75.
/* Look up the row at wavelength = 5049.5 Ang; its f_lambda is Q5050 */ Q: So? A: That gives 13.87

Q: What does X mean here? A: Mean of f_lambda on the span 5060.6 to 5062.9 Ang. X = 16.1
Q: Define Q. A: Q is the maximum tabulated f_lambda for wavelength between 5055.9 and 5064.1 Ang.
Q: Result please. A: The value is 16.31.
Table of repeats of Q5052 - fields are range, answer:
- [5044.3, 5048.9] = 13.8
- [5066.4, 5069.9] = 16.26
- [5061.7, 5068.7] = 16.39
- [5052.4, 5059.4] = 15.47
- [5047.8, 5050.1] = 13.87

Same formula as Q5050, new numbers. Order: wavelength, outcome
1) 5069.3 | 16.14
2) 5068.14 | 16.16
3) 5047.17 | 13.35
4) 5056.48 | 14.92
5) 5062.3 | 16.15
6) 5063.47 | 16.31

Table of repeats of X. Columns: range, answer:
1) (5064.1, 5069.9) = 16.3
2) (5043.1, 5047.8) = 13.7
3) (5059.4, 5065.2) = 16.1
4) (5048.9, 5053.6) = 14.4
